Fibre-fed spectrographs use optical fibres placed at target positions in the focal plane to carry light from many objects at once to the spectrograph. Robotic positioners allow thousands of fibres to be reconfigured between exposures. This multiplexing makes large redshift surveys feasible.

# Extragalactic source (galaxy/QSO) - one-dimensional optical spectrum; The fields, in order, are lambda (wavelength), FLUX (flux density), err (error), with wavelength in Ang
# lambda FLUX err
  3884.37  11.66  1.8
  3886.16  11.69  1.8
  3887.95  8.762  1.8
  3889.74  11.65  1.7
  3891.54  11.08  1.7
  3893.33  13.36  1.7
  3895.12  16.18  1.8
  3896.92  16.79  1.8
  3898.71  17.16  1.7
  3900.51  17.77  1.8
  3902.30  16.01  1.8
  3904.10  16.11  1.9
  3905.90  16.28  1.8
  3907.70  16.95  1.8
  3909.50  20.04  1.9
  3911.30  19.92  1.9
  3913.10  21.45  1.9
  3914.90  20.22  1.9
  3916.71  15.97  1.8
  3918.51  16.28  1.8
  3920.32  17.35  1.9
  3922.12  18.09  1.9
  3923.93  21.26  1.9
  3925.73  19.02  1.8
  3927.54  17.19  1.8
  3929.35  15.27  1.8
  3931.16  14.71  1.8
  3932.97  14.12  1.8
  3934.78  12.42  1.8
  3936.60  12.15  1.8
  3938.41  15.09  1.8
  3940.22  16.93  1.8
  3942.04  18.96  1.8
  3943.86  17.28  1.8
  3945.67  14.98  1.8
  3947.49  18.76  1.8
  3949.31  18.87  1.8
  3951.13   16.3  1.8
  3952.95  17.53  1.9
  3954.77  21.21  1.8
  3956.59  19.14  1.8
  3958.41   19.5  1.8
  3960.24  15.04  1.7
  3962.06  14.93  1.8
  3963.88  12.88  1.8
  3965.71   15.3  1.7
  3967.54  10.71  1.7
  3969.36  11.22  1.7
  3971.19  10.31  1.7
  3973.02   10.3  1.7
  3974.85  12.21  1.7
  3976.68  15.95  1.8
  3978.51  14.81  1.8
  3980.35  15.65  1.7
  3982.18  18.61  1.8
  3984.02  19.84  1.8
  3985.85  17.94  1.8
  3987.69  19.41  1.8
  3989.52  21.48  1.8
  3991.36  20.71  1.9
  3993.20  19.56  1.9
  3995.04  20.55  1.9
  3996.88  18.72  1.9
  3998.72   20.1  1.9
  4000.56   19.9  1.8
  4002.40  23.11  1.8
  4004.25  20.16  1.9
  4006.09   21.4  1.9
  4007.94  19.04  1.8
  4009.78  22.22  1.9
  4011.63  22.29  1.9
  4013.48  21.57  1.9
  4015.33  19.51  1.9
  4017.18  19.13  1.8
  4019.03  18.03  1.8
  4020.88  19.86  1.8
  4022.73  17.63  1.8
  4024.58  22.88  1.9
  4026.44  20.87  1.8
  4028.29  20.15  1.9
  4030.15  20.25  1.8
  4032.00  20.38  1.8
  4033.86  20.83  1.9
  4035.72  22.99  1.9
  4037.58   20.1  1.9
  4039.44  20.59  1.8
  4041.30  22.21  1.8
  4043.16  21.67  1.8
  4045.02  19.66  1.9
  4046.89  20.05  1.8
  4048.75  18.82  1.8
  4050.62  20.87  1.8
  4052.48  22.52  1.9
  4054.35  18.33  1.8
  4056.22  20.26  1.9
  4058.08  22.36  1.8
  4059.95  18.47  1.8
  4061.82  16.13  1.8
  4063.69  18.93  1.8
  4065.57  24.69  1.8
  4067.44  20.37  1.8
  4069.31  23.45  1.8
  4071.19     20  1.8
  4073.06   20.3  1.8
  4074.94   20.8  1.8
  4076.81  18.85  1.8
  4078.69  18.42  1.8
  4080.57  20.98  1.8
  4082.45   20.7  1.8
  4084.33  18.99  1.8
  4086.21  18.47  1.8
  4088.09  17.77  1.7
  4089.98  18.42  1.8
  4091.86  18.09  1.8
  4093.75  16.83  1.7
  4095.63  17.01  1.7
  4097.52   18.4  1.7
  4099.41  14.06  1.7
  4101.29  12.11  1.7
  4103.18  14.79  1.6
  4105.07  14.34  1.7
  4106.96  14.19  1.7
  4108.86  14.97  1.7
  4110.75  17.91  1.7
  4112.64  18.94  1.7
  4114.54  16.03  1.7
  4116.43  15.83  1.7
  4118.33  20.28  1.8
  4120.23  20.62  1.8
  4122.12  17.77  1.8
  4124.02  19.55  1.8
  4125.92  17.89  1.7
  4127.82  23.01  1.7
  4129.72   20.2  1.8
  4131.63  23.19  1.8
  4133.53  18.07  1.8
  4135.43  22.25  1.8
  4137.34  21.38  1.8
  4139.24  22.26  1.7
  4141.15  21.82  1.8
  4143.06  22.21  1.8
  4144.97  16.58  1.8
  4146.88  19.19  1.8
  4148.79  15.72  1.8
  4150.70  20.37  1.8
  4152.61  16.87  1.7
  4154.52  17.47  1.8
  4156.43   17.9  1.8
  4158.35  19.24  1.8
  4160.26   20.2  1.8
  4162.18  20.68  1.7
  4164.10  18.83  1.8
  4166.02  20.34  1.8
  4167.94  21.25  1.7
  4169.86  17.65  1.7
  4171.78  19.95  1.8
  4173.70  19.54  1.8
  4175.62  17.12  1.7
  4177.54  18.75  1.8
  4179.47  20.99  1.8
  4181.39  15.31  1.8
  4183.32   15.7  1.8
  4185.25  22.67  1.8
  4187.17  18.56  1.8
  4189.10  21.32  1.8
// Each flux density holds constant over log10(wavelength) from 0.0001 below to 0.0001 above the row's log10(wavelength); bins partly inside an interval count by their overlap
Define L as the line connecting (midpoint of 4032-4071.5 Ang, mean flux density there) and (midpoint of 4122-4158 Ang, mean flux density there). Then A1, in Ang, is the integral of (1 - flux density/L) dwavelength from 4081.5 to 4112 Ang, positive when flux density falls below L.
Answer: 5.2 Ang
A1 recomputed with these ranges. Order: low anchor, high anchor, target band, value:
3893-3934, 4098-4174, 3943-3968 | 1.23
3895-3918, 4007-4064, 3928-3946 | 3.07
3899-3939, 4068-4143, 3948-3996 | 2.58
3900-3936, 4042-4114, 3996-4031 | -4.29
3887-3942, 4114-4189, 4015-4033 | -2.25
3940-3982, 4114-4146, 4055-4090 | -2.74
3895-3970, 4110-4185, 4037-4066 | -3.44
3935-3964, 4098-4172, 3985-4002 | -2.62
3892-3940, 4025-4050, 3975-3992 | 0.91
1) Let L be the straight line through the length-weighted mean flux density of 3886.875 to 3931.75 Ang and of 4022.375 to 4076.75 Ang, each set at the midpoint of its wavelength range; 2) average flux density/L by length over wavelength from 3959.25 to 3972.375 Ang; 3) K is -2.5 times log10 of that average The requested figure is 0.37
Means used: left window 16.6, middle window 12.9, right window 20.6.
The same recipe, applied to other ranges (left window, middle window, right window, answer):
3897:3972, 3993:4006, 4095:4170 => -0.183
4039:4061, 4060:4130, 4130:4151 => 0.112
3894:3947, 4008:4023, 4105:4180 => -0.127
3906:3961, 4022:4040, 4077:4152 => -0.154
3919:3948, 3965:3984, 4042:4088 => 0.266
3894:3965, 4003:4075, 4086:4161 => -0.156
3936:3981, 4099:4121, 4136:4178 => 0.142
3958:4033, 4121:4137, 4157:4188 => -0.076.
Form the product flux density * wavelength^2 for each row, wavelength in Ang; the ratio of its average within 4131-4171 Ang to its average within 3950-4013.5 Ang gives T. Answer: 1.21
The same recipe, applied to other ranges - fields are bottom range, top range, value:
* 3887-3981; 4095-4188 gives 1.30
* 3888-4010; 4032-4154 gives 1.22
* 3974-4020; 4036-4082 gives 1.09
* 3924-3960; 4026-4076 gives 1.29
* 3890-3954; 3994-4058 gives 1.29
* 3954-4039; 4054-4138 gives 1.07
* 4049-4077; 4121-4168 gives 1.01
